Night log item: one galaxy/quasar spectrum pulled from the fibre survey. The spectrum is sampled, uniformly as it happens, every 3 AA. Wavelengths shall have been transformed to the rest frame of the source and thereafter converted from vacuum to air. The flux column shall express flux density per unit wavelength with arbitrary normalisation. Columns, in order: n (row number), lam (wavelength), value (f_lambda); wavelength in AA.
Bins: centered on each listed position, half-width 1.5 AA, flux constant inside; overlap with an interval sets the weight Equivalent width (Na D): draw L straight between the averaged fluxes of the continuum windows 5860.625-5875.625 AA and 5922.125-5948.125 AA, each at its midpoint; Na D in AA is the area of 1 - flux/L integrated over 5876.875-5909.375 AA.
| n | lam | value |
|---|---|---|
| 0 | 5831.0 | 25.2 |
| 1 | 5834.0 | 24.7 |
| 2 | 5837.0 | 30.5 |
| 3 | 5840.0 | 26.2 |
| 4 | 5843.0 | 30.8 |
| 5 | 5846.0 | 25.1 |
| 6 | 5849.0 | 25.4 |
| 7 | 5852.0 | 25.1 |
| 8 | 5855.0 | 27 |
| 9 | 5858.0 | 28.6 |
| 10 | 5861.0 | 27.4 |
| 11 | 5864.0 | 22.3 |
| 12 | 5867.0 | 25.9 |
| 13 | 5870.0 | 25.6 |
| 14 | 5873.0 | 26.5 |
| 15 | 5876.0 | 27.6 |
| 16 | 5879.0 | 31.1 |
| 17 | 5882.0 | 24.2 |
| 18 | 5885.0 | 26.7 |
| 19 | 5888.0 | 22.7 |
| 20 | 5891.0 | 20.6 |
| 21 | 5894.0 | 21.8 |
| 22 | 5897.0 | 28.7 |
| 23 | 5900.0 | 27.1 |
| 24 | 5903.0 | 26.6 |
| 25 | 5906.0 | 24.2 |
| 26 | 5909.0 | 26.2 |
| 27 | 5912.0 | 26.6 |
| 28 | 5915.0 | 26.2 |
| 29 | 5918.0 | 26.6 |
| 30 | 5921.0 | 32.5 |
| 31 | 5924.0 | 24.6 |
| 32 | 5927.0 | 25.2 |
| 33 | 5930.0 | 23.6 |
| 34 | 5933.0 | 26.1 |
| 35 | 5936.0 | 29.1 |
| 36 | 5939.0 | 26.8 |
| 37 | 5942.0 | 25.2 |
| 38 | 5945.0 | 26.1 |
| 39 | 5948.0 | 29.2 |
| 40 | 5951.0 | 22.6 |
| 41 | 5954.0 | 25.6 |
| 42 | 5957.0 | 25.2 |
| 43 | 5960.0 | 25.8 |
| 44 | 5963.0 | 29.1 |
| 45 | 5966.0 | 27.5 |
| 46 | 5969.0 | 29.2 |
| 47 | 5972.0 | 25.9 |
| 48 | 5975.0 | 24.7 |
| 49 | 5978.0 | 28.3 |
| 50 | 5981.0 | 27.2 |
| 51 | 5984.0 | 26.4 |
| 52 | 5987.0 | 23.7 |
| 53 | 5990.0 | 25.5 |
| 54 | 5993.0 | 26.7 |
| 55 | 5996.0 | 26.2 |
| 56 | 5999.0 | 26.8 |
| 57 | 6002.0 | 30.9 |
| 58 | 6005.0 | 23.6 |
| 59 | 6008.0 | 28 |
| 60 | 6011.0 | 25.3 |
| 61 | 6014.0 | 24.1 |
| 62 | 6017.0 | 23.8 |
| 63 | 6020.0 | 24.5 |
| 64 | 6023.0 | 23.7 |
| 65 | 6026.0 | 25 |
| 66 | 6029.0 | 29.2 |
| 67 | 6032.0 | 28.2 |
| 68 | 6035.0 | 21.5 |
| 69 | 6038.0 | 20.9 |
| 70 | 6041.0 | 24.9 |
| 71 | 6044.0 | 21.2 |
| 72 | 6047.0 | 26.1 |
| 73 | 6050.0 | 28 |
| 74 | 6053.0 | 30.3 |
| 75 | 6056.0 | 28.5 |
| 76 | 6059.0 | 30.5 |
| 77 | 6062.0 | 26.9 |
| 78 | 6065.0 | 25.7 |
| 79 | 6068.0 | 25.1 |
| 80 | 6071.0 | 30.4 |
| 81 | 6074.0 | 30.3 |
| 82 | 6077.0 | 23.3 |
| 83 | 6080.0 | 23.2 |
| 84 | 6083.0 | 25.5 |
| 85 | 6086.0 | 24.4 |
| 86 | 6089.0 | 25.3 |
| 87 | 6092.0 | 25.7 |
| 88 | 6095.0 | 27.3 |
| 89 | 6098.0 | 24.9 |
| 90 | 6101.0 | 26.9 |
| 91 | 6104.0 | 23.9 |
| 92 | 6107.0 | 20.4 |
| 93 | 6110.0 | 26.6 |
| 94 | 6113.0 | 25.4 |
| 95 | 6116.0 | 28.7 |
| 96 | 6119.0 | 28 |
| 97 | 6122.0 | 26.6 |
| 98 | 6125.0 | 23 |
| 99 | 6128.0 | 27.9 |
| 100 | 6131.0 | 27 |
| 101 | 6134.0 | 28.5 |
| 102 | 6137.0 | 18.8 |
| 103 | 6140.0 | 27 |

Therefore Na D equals 0.4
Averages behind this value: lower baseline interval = 25.6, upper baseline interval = 26.1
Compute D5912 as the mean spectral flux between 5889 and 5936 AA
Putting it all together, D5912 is 25.8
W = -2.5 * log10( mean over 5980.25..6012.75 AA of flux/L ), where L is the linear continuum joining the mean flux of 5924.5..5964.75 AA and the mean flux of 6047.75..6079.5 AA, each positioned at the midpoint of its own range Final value 0.02 mag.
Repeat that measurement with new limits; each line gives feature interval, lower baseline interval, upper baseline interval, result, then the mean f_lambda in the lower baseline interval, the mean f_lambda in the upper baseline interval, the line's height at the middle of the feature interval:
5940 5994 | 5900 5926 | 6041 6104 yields 0.01 mag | 26.7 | 26.4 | 26.6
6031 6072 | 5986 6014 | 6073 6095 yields -0.02 mag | 26.2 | 25.4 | 25.7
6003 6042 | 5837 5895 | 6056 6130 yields 0.05 mag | 26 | 26.1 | 26.1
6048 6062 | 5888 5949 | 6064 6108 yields -0.13 mag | 26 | 25.5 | 25.6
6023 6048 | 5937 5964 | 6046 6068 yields 0.12 mag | 26.2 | 27.8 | 27.5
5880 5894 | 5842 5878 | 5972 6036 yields 0.12 mag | 26.4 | 25.9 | 26.3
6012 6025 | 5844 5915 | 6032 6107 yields 0.07 mag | 25.8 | 25.8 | 25.8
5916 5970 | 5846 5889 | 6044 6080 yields 0.00 mag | 26.2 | 27.3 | 26.6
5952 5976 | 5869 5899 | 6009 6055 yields -0.05 mag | 25.6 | 25.2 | 25.4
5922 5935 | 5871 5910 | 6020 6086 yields 0.02 mag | 25.7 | 26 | 25.8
